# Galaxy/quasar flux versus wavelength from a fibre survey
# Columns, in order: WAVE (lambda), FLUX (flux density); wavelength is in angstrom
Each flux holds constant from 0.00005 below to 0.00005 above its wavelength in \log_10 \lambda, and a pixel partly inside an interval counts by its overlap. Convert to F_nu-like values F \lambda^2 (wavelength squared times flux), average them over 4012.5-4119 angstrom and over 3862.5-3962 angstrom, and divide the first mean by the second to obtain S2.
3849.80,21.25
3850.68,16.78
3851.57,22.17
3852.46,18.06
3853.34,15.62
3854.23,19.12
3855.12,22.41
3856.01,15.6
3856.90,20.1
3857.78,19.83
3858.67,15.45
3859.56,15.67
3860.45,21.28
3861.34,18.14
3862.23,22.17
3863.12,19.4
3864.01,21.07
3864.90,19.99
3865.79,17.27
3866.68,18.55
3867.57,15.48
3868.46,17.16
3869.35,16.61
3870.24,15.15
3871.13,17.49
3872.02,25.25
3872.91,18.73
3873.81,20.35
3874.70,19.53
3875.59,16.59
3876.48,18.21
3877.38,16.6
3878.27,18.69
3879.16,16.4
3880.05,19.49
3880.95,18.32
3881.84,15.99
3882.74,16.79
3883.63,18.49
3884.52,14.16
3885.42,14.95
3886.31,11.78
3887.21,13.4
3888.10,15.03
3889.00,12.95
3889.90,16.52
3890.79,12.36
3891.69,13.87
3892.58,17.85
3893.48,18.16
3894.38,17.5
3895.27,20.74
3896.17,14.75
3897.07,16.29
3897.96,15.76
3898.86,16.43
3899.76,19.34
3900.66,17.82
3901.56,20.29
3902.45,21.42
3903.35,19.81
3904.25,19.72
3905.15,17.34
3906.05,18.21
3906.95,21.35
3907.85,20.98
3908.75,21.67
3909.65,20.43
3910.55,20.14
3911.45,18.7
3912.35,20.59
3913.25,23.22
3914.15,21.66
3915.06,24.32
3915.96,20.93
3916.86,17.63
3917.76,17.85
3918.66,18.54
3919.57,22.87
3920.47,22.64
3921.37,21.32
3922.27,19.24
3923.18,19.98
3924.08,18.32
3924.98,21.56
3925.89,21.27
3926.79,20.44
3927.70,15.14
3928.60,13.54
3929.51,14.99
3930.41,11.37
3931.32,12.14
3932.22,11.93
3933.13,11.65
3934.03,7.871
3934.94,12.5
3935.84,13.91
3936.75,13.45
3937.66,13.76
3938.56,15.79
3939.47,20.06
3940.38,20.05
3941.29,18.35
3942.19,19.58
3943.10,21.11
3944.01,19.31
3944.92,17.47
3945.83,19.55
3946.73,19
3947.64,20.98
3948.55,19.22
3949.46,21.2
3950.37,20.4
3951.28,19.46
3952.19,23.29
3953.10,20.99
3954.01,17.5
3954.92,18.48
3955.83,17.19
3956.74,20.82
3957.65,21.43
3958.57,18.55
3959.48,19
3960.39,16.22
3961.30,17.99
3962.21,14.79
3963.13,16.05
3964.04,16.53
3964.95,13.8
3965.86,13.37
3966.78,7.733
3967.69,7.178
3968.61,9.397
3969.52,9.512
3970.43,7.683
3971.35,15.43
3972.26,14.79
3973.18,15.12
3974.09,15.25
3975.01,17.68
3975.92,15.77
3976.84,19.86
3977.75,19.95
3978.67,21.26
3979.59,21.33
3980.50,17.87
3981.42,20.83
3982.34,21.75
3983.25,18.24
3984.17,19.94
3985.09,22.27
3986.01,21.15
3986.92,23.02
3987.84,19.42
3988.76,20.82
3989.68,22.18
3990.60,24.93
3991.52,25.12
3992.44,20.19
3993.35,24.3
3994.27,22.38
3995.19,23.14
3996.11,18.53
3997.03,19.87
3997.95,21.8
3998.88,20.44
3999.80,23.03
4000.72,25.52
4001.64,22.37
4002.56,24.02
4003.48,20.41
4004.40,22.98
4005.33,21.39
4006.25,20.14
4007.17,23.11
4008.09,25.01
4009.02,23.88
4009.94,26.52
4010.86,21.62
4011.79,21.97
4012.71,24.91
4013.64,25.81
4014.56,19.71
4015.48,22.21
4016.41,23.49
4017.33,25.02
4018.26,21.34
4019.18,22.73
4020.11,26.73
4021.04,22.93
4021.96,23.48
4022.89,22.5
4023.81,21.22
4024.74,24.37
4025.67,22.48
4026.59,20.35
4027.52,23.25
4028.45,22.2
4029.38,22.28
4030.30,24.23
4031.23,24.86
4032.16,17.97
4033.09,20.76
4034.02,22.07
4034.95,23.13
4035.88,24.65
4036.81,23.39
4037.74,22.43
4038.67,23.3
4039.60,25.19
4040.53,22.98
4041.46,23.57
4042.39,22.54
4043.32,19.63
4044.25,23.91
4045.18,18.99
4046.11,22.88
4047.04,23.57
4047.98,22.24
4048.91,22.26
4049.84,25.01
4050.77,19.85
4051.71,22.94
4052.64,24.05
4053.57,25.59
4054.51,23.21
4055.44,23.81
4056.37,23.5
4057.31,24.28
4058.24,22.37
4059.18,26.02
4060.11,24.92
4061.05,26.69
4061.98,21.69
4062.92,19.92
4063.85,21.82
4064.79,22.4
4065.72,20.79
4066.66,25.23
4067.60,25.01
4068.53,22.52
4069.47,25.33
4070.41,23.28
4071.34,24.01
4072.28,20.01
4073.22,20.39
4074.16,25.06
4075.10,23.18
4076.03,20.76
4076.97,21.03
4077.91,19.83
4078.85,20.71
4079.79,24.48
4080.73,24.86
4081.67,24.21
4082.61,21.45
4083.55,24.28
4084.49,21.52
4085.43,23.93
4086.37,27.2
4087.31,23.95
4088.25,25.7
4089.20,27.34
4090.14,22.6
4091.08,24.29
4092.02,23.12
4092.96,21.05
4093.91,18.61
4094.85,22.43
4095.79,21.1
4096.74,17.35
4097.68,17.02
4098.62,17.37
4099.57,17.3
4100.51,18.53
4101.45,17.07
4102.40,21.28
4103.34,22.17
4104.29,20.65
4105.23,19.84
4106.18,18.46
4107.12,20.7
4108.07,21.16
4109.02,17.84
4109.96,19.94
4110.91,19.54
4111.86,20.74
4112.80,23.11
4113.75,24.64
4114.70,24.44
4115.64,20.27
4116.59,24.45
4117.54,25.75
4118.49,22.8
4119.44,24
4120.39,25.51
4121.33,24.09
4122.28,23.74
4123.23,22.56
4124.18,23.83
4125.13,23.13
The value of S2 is 1.34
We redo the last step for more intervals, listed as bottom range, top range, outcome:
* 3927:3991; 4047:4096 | 1.42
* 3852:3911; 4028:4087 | 1.40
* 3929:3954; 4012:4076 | 1.42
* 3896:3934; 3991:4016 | 1.27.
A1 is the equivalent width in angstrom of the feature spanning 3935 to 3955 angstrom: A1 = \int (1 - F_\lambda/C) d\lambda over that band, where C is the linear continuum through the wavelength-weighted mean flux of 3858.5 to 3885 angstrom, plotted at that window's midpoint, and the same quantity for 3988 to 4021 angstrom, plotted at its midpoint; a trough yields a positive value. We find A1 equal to 2.0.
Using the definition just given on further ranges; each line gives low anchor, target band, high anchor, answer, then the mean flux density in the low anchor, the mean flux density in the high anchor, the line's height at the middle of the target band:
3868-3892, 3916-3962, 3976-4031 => 3.3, 16.7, 22.2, 19.4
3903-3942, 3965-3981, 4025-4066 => 4.3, 18.1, 22.8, 20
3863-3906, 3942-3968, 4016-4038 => 2.8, 17.4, 22.8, 20.1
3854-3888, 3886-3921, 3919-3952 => -1.6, 17.9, 17.6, 17.7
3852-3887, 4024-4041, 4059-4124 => -1.3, 18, 22.2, 21.1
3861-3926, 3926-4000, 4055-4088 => 9.4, 18.5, 23.2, 20.3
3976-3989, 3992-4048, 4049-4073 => -2.2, 20.4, 23.3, 21.8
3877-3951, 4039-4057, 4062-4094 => -0.8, 17.8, 23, 22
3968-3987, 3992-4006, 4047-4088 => -2.4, 17.3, 23.2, 18.7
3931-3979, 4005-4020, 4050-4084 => -2.5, 16.4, 23.1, 19.8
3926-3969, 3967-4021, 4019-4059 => -1.8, 16.5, 22.9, 19.8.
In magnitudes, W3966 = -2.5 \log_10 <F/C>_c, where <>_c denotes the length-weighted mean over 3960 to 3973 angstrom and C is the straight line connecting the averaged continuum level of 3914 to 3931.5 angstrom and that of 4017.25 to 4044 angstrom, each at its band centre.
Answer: 0.50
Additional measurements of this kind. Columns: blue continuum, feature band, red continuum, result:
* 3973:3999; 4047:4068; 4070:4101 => -0.08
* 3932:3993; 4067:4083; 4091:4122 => -0.12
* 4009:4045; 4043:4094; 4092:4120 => -0.06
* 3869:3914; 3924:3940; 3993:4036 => 0.29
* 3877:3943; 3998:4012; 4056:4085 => -0.10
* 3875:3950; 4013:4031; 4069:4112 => -0.15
